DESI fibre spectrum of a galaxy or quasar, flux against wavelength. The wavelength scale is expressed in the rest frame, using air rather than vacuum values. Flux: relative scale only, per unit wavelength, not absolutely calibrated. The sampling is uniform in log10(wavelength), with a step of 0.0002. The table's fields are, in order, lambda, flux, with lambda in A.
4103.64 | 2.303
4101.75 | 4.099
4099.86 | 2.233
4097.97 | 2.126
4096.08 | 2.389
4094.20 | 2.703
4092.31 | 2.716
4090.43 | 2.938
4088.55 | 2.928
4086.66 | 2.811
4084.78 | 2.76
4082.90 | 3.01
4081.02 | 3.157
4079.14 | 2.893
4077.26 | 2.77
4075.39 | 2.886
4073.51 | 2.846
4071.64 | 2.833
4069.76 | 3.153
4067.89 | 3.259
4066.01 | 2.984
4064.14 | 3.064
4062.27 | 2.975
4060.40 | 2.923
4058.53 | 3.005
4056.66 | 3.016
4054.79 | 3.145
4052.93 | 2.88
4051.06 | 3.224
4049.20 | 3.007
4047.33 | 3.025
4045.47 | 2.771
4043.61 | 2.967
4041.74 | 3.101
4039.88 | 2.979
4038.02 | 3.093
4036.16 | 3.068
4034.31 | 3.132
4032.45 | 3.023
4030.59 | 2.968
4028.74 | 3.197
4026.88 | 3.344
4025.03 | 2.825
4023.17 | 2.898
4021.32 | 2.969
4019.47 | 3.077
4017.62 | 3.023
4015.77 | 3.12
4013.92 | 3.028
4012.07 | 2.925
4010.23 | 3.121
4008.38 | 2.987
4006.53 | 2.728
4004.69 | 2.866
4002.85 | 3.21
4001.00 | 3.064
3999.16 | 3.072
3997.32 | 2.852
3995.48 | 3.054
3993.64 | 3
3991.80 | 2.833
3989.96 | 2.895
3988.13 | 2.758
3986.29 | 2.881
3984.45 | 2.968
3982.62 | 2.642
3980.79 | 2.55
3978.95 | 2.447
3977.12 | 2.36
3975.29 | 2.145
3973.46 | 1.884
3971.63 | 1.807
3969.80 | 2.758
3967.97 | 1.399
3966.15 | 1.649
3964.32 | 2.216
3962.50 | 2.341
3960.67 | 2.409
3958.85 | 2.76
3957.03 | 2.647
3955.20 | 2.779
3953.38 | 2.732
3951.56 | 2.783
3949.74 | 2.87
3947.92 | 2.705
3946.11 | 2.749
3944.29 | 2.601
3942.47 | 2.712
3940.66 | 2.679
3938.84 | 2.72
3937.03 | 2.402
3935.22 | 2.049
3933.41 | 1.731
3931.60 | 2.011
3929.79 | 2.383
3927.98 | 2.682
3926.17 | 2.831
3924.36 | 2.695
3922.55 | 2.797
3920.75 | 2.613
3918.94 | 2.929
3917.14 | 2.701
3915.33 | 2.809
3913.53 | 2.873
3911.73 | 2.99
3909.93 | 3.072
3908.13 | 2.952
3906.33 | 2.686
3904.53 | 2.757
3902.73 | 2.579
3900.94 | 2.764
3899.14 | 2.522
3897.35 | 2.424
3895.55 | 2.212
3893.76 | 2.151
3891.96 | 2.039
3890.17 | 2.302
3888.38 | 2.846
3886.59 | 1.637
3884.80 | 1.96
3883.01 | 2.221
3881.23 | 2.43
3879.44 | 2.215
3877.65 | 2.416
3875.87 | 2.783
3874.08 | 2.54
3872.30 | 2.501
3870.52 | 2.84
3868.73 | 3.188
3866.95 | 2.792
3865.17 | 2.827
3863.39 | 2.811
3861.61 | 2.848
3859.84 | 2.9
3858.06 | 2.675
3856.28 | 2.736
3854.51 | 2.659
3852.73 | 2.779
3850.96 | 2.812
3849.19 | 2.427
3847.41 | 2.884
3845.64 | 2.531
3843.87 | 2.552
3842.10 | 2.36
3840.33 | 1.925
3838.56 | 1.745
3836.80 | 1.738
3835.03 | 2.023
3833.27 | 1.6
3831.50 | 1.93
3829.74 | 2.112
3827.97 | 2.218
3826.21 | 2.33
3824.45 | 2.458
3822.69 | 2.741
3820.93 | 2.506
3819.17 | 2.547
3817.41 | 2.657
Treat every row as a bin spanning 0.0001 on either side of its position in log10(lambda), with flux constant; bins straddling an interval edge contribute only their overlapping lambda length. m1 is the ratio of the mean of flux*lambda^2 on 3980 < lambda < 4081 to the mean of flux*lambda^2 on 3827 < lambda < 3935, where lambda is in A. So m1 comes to 1.3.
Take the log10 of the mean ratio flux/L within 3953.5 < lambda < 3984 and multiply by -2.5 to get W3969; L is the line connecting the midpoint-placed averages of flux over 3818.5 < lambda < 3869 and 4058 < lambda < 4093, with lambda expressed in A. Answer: 0.17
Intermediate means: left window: 2.46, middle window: 2.32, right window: 2.94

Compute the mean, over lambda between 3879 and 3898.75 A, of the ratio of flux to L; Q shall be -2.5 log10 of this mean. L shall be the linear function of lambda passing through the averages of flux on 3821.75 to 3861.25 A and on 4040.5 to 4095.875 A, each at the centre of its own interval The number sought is 0.12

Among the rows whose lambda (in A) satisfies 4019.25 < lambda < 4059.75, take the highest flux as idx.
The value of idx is 3.344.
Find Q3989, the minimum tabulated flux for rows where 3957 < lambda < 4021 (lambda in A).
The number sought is 1.399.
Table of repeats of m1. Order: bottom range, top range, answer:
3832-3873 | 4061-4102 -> 1.27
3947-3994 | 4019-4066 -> 1.25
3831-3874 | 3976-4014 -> 1.23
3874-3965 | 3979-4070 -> 1.24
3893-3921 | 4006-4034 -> 1.19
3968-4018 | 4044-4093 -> 1.12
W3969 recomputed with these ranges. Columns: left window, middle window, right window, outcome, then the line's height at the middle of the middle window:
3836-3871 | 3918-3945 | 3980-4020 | 0.11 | 2.78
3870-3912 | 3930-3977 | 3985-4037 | 0.16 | 2.75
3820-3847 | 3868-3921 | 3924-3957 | -0.07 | 2.41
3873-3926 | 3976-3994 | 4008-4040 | 0.07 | 2.89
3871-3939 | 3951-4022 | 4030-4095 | 0.03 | 2.75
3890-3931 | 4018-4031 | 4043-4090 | -0.06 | 2.88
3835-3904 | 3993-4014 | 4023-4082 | -0.04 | 2.87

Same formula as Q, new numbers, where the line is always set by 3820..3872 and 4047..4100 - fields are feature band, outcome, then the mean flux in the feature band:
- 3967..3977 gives 0.32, 2.03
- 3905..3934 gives -0.03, 2.68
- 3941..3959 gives -0.02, 2.73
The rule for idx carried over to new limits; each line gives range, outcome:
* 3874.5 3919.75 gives 3.072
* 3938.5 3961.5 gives 2.87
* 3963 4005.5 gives 3.21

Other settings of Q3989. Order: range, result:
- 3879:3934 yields 1.637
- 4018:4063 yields 2.771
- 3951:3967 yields 1.649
